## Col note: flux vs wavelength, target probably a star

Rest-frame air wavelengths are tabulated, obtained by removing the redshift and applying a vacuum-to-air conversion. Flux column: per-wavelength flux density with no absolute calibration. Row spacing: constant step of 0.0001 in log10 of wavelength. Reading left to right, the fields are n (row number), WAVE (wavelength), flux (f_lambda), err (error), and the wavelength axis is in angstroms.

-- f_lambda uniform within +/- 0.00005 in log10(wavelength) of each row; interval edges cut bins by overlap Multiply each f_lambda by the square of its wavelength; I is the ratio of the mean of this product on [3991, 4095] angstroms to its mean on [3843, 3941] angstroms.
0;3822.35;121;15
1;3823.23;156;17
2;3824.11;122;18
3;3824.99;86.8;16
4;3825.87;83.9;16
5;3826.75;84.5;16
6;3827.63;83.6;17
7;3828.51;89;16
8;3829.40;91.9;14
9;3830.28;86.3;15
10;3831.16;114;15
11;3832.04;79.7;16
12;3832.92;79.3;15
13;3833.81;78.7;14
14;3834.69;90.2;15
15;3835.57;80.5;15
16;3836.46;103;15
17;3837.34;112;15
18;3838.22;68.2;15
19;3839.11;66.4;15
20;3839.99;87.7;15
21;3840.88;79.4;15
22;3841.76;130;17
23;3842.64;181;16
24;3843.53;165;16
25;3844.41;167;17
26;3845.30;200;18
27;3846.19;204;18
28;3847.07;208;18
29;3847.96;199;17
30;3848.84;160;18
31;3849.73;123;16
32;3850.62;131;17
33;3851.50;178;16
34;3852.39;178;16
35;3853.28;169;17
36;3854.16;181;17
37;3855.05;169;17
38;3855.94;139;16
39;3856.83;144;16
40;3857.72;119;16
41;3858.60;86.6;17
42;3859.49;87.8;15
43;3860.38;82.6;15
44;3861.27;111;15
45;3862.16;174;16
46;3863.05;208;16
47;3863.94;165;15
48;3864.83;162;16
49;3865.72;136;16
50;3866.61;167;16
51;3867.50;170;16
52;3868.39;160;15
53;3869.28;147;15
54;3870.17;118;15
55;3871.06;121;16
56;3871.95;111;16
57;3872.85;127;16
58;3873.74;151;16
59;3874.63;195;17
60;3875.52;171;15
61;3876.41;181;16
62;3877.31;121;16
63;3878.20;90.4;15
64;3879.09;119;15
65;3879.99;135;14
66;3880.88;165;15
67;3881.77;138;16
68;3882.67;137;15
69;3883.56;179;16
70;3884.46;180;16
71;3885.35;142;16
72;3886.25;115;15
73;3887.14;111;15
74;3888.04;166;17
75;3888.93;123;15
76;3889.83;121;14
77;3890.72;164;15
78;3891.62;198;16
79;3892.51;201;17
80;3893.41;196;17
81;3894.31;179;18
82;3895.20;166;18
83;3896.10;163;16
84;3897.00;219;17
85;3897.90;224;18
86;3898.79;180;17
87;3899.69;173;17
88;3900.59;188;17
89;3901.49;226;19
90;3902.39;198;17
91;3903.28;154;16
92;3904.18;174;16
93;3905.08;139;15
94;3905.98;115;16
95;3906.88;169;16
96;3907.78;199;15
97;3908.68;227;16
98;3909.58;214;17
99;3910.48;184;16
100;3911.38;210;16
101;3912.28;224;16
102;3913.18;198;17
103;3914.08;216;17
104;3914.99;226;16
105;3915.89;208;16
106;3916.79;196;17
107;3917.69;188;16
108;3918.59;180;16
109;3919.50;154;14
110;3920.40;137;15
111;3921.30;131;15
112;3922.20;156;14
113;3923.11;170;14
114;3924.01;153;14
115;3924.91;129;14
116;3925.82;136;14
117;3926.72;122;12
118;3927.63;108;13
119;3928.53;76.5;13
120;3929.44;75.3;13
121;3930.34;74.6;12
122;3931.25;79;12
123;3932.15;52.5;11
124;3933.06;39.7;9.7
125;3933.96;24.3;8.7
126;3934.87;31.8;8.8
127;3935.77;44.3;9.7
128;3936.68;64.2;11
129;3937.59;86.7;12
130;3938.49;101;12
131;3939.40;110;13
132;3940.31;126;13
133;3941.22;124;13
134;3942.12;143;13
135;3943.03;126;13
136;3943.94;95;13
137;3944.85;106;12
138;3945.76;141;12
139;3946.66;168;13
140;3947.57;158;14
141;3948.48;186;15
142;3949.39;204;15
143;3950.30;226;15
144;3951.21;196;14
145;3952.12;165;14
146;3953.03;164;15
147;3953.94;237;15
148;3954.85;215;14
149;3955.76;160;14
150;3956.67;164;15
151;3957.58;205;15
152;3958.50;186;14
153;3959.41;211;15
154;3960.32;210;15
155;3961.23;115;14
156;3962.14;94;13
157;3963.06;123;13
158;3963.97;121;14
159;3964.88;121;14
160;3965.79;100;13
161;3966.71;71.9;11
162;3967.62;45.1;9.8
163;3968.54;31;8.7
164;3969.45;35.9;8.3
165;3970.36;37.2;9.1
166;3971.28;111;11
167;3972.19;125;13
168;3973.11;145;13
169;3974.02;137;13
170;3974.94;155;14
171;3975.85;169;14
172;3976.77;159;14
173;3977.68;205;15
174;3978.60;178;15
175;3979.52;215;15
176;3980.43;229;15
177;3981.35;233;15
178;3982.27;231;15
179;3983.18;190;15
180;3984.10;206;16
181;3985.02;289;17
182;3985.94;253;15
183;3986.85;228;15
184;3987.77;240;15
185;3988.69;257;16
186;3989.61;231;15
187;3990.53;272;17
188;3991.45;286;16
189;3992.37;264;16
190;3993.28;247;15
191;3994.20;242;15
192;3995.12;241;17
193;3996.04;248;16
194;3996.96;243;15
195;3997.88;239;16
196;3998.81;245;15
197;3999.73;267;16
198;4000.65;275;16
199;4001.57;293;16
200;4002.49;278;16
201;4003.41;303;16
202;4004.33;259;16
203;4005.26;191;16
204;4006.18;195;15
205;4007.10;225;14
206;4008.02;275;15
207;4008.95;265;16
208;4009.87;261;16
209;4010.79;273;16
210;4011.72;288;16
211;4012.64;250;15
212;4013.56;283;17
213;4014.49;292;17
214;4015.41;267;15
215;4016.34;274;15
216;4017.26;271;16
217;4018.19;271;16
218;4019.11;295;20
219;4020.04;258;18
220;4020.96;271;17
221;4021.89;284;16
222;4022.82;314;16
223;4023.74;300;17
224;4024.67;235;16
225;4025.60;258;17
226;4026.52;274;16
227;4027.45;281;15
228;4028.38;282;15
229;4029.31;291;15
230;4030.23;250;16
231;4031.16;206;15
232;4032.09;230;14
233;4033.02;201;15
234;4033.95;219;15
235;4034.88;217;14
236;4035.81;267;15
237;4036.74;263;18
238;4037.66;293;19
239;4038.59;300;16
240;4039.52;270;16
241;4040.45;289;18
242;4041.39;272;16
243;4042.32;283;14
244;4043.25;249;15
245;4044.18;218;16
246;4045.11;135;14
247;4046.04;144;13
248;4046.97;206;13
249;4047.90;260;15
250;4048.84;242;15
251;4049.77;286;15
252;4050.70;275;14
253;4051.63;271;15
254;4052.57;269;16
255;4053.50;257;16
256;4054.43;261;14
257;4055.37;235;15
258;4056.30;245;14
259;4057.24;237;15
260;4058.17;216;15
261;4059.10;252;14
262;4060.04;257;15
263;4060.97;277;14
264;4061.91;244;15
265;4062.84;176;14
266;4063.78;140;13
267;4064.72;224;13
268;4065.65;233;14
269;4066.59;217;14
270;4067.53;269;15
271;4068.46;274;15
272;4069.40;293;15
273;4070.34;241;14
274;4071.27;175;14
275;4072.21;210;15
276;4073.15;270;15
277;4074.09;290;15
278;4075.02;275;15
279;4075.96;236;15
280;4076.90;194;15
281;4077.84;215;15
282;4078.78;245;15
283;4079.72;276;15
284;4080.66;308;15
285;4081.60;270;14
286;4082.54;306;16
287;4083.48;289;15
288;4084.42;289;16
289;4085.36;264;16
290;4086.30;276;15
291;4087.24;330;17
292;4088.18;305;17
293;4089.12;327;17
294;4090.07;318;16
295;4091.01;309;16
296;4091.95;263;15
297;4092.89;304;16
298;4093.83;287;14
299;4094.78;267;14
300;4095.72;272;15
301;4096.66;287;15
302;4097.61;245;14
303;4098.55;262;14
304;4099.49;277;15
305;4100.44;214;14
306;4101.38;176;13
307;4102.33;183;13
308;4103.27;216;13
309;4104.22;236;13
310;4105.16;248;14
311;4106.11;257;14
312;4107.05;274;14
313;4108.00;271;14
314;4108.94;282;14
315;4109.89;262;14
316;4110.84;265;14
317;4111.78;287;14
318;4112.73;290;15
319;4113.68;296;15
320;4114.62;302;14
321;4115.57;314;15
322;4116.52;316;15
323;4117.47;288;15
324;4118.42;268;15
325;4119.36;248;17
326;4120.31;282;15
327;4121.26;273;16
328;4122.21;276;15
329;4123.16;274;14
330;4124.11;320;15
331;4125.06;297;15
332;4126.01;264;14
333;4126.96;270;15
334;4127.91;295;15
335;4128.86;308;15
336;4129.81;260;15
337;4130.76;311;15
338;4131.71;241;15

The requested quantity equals 1.86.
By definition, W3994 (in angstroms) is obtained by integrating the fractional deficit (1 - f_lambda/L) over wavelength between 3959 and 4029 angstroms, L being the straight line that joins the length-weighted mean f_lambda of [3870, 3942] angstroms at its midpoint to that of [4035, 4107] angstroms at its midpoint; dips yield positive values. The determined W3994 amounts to -4.15 angstroms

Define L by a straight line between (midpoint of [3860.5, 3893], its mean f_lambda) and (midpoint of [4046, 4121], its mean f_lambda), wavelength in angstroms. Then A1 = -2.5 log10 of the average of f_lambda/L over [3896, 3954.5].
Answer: 0.15 mag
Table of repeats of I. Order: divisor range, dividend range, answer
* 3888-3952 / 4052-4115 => 1.86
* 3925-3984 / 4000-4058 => 2.00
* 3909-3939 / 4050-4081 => 1.97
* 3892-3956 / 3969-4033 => 1.61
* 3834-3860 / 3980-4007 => 1.94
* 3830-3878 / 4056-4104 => 2.08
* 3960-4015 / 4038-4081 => 1.23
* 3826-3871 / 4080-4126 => 2.38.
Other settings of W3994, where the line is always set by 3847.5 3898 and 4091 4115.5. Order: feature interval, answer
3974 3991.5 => -1.2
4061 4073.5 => 0.8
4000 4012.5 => -2.5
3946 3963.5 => 1.2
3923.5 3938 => 7.9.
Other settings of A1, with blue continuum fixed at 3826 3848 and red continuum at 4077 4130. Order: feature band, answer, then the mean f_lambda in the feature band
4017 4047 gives -0.11 mag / 255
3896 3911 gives -0.20 mag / 186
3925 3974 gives 0.45 mag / 121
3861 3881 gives -0.10 mag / 148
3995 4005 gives -0.23 mag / 262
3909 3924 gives -0.15 mag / 186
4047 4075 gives 0.02 mag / 245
